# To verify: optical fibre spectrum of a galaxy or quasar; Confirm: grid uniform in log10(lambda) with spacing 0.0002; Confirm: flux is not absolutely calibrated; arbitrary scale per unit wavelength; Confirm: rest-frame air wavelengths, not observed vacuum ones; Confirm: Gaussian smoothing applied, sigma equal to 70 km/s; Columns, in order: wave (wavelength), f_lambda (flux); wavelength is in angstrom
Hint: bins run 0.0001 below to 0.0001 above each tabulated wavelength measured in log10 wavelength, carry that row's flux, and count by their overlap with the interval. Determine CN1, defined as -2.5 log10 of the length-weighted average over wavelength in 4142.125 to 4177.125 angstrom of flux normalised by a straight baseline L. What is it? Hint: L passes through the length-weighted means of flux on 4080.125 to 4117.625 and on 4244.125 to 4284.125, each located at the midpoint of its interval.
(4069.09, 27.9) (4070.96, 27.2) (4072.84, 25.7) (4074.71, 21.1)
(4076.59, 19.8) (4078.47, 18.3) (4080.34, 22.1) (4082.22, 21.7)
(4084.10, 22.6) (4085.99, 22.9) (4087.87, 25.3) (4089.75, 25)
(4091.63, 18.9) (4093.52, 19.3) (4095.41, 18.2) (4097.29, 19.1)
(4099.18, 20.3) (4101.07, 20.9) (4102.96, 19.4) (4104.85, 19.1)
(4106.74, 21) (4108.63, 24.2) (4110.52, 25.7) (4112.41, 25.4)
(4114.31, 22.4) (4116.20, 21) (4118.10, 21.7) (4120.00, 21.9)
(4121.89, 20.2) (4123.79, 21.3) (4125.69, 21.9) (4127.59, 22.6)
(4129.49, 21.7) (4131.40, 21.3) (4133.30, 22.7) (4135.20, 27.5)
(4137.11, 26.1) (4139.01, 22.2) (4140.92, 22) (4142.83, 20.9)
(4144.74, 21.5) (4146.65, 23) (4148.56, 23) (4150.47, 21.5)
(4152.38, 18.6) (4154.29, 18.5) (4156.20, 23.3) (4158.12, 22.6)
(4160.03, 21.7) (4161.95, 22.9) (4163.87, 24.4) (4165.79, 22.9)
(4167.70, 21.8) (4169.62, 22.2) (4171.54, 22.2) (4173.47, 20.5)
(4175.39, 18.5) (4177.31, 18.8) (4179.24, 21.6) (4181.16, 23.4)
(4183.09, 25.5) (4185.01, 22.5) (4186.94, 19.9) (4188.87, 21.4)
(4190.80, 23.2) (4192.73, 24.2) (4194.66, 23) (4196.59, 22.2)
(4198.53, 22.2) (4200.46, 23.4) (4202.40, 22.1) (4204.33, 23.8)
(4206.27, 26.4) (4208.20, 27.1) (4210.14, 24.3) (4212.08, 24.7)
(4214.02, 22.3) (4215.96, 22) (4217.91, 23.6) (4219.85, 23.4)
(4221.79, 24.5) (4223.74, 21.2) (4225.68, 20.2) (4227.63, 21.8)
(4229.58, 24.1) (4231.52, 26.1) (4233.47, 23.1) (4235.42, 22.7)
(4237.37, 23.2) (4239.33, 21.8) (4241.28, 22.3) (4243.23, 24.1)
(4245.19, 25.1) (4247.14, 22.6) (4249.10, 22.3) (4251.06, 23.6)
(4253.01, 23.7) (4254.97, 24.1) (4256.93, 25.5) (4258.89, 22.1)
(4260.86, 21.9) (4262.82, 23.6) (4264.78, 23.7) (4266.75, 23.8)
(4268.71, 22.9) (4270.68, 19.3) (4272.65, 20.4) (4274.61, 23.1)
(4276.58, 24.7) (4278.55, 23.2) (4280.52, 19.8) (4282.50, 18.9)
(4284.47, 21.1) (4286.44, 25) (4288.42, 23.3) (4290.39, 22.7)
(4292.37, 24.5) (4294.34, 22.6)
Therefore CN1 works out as 0.02 mag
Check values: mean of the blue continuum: 21.7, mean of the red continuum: 22.7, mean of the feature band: 21.6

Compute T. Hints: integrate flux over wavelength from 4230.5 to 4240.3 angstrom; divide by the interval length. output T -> 23.4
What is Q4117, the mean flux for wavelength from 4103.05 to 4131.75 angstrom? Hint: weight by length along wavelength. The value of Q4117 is 22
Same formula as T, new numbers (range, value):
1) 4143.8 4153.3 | 21.5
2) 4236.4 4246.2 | 23.3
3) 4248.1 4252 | 22.9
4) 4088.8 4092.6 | 22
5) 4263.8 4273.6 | 22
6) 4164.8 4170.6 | 22.3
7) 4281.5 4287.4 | 21.6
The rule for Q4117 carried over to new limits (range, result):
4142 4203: 22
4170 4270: 23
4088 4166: 21.9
